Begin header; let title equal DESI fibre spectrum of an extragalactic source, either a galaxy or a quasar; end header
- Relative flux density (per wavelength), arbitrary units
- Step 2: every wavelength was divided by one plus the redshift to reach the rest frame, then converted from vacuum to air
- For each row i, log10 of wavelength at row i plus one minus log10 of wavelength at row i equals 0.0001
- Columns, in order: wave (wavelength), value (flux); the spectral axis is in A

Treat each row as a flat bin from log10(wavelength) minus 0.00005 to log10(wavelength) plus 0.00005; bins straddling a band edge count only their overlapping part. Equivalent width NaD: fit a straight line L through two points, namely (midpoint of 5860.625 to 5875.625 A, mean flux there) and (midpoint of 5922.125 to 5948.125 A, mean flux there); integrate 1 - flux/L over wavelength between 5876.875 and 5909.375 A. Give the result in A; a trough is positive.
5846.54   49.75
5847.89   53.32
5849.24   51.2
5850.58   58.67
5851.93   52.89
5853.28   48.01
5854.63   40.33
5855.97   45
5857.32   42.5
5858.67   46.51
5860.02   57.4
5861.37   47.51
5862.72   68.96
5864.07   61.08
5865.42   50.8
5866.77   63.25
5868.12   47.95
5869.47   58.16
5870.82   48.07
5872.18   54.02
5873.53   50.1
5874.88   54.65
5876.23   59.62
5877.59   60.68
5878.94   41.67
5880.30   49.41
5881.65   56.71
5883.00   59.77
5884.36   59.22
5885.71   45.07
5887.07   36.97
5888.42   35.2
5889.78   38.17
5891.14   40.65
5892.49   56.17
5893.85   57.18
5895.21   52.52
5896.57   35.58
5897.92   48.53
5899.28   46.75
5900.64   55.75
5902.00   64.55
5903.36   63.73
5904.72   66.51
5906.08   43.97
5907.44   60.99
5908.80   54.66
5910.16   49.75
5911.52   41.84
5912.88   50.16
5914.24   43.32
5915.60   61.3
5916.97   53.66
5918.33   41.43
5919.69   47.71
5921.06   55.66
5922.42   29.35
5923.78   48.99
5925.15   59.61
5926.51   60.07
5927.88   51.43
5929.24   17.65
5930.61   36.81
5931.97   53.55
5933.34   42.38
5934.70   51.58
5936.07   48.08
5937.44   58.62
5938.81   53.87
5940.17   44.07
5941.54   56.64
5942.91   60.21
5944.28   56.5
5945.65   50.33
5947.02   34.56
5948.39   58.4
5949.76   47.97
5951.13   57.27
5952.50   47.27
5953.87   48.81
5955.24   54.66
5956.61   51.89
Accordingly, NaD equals 0.8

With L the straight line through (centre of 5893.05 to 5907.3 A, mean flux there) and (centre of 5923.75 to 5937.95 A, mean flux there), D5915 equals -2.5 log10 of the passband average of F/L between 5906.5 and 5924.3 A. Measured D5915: 0.04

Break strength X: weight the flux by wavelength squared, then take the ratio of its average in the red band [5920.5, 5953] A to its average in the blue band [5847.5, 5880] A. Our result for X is 0.96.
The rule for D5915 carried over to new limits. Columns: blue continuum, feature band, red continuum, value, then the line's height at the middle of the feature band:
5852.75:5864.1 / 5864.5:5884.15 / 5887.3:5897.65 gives -0.14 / 47.8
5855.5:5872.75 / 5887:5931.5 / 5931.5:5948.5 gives 0.07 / 52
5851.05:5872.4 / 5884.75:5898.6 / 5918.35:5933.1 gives 0.10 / 49.1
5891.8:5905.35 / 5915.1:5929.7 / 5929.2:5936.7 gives -0.02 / 47.1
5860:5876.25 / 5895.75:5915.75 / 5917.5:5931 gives -0.08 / 48.5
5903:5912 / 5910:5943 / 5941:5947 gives 0.12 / 54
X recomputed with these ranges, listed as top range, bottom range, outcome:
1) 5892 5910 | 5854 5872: 1.05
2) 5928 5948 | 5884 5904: 0.99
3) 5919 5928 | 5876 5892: 1.05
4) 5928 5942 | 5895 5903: 0.92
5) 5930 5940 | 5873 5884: 0.92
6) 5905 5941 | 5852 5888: 0.95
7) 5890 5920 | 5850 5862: 1.08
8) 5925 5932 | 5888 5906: 0.89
